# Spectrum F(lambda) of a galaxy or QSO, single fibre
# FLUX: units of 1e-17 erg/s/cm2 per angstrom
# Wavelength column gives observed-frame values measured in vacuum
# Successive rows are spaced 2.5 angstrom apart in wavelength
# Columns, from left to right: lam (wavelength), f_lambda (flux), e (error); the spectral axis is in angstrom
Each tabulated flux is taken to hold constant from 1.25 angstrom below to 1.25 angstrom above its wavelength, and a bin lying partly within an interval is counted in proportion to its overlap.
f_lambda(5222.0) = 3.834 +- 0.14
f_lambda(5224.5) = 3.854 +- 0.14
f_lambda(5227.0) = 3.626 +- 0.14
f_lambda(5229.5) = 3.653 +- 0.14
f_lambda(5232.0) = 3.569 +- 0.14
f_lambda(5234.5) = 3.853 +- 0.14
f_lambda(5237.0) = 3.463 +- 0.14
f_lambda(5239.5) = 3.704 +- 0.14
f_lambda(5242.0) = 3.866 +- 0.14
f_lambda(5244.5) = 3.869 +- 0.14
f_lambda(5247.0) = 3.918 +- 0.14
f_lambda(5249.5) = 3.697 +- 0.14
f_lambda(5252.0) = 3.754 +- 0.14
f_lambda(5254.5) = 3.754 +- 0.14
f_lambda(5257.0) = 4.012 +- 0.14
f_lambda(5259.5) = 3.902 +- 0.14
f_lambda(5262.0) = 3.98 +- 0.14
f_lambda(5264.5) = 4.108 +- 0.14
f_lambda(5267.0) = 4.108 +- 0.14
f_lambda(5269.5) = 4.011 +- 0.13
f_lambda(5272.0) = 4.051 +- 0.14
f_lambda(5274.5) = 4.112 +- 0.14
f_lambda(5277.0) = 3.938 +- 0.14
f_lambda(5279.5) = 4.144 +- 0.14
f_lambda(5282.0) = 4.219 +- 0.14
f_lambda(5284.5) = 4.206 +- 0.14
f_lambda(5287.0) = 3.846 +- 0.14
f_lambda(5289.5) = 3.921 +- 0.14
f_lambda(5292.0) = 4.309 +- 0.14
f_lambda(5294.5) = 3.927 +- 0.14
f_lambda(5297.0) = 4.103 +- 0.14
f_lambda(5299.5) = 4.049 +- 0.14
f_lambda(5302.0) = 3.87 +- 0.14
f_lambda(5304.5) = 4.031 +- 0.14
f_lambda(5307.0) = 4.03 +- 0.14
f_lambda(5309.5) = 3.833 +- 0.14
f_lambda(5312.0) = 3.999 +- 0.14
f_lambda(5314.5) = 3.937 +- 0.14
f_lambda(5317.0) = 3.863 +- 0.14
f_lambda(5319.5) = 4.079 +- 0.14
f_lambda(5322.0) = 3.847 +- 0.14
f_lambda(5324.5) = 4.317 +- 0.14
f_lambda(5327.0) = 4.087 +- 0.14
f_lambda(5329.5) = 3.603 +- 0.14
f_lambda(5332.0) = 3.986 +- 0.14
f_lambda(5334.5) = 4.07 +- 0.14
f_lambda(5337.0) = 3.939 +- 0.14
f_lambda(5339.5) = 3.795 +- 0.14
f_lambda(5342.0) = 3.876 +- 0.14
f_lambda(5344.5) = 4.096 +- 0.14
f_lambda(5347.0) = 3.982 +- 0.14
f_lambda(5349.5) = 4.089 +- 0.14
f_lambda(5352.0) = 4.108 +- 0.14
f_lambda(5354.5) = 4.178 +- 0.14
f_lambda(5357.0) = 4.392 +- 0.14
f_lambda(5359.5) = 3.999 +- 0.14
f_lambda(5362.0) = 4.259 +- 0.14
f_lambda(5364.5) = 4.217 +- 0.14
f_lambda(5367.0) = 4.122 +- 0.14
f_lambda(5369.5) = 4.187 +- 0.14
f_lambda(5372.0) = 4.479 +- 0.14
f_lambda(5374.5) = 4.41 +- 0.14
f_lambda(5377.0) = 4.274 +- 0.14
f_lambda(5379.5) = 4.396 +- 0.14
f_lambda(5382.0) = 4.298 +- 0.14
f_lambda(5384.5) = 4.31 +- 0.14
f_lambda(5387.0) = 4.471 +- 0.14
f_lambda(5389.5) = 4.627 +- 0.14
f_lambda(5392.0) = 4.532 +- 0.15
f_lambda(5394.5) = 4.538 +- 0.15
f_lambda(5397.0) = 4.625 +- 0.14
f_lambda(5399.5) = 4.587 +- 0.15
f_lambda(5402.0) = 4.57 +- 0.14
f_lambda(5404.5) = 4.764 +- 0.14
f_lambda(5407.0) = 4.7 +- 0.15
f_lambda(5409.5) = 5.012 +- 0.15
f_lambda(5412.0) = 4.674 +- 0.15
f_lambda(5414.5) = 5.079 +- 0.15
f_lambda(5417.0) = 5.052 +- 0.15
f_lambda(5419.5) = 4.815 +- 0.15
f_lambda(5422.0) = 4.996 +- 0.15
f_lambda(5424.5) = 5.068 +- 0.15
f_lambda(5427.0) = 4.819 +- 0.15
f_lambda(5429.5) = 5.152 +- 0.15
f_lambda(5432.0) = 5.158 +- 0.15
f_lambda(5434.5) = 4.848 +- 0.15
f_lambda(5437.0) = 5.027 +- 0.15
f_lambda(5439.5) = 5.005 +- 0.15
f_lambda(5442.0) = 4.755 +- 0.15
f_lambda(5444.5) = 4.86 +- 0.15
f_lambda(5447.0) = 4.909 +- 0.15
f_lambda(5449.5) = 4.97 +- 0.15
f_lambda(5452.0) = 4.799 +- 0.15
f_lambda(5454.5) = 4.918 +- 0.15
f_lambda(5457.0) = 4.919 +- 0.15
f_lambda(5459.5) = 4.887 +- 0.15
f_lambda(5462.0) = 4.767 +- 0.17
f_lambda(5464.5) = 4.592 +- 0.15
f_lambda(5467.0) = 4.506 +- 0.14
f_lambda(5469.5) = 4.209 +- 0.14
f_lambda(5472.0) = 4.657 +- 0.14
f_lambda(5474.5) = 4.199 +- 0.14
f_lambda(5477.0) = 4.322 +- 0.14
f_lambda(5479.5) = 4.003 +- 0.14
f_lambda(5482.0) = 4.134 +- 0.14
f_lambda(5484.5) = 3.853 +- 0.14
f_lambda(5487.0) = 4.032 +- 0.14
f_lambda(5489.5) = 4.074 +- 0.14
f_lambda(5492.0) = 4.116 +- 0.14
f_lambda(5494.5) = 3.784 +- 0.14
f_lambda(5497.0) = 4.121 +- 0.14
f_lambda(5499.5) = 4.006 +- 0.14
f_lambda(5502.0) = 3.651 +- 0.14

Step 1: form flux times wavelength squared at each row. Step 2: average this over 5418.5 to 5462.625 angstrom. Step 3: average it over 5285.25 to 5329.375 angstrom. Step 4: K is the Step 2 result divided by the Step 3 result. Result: 1.30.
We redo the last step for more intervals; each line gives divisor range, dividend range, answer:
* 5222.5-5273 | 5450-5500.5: 1.24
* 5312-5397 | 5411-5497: 1.15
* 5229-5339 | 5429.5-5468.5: 1.31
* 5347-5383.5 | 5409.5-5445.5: 1.20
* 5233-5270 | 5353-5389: 1.16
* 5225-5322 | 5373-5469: 1.28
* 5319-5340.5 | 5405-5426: 1.28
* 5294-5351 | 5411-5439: 1.30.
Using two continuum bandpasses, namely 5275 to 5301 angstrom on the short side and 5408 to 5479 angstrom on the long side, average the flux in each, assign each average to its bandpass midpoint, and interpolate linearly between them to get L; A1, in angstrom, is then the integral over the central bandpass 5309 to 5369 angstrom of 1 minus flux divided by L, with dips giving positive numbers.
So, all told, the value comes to 3.87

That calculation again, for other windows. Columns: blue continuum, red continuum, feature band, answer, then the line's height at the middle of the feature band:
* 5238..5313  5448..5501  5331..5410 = -2.59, 4.16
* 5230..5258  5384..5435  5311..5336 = 1.62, 4.26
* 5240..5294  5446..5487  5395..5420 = -2.39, 4.36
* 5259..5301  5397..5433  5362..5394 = 2.02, 4.65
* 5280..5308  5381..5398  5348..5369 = 0.85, 4.34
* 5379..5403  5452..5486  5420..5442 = -2.48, 4.48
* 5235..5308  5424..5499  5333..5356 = 0.97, 4.2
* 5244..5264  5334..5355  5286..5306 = -0.39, 3.93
